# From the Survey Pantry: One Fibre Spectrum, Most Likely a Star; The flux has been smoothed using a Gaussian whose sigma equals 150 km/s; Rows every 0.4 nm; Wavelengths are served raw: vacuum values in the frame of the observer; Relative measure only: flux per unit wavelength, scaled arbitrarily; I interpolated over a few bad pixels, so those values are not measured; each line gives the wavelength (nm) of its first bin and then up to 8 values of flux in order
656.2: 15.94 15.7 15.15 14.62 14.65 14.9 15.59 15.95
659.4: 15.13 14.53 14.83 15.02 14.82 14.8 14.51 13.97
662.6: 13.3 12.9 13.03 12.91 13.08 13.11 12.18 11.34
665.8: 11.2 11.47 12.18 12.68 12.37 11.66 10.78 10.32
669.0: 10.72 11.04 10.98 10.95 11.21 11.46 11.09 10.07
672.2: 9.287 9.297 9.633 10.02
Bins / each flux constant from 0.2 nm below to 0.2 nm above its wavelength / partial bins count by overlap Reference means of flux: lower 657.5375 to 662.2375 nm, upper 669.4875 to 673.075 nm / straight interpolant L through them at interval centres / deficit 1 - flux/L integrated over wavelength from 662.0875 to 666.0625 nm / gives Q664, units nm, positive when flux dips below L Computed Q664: 0.194 nm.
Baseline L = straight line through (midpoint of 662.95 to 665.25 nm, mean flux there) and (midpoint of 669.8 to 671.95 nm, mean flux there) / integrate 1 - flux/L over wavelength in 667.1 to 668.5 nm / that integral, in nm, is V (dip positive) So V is 0.03 nm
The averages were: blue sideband 12.8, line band 11.6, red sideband 11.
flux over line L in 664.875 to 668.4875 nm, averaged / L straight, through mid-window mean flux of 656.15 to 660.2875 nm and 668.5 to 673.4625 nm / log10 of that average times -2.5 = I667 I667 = 0.03 mag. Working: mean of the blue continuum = 15.2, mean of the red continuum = 10.5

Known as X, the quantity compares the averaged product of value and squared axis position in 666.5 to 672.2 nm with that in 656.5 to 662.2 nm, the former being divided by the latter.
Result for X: 0.8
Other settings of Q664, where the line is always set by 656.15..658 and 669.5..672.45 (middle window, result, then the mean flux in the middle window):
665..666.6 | 0.11 nm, 11.5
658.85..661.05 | -0.13 nm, 15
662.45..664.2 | 0.02 nm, 13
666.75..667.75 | -0.04 nm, 12.4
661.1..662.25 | -0.07 nm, 14.5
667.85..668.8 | 0.07 nm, 10.7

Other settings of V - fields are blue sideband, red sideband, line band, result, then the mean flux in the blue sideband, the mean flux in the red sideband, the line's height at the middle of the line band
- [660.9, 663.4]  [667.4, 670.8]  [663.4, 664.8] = 0.01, 13.9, 11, 13.1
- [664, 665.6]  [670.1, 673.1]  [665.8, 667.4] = -0.02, 12.4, 10.4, 11.9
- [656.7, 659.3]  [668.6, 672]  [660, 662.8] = -0.09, 15.2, 10.9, 14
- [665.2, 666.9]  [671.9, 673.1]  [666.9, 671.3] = -0.28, 11.6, 9.44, 10.6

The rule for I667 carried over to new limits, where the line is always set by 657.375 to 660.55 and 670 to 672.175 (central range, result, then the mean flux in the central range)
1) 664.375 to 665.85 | 0.07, 12.1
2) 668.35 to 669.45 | 0.09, 10.7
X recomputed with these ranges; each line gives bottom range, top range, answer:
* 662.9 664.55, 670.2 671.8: 0.87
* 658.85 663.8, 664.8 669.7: 0.82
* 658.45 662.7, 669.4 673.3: 0.73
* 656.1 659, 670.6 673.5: 0.70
